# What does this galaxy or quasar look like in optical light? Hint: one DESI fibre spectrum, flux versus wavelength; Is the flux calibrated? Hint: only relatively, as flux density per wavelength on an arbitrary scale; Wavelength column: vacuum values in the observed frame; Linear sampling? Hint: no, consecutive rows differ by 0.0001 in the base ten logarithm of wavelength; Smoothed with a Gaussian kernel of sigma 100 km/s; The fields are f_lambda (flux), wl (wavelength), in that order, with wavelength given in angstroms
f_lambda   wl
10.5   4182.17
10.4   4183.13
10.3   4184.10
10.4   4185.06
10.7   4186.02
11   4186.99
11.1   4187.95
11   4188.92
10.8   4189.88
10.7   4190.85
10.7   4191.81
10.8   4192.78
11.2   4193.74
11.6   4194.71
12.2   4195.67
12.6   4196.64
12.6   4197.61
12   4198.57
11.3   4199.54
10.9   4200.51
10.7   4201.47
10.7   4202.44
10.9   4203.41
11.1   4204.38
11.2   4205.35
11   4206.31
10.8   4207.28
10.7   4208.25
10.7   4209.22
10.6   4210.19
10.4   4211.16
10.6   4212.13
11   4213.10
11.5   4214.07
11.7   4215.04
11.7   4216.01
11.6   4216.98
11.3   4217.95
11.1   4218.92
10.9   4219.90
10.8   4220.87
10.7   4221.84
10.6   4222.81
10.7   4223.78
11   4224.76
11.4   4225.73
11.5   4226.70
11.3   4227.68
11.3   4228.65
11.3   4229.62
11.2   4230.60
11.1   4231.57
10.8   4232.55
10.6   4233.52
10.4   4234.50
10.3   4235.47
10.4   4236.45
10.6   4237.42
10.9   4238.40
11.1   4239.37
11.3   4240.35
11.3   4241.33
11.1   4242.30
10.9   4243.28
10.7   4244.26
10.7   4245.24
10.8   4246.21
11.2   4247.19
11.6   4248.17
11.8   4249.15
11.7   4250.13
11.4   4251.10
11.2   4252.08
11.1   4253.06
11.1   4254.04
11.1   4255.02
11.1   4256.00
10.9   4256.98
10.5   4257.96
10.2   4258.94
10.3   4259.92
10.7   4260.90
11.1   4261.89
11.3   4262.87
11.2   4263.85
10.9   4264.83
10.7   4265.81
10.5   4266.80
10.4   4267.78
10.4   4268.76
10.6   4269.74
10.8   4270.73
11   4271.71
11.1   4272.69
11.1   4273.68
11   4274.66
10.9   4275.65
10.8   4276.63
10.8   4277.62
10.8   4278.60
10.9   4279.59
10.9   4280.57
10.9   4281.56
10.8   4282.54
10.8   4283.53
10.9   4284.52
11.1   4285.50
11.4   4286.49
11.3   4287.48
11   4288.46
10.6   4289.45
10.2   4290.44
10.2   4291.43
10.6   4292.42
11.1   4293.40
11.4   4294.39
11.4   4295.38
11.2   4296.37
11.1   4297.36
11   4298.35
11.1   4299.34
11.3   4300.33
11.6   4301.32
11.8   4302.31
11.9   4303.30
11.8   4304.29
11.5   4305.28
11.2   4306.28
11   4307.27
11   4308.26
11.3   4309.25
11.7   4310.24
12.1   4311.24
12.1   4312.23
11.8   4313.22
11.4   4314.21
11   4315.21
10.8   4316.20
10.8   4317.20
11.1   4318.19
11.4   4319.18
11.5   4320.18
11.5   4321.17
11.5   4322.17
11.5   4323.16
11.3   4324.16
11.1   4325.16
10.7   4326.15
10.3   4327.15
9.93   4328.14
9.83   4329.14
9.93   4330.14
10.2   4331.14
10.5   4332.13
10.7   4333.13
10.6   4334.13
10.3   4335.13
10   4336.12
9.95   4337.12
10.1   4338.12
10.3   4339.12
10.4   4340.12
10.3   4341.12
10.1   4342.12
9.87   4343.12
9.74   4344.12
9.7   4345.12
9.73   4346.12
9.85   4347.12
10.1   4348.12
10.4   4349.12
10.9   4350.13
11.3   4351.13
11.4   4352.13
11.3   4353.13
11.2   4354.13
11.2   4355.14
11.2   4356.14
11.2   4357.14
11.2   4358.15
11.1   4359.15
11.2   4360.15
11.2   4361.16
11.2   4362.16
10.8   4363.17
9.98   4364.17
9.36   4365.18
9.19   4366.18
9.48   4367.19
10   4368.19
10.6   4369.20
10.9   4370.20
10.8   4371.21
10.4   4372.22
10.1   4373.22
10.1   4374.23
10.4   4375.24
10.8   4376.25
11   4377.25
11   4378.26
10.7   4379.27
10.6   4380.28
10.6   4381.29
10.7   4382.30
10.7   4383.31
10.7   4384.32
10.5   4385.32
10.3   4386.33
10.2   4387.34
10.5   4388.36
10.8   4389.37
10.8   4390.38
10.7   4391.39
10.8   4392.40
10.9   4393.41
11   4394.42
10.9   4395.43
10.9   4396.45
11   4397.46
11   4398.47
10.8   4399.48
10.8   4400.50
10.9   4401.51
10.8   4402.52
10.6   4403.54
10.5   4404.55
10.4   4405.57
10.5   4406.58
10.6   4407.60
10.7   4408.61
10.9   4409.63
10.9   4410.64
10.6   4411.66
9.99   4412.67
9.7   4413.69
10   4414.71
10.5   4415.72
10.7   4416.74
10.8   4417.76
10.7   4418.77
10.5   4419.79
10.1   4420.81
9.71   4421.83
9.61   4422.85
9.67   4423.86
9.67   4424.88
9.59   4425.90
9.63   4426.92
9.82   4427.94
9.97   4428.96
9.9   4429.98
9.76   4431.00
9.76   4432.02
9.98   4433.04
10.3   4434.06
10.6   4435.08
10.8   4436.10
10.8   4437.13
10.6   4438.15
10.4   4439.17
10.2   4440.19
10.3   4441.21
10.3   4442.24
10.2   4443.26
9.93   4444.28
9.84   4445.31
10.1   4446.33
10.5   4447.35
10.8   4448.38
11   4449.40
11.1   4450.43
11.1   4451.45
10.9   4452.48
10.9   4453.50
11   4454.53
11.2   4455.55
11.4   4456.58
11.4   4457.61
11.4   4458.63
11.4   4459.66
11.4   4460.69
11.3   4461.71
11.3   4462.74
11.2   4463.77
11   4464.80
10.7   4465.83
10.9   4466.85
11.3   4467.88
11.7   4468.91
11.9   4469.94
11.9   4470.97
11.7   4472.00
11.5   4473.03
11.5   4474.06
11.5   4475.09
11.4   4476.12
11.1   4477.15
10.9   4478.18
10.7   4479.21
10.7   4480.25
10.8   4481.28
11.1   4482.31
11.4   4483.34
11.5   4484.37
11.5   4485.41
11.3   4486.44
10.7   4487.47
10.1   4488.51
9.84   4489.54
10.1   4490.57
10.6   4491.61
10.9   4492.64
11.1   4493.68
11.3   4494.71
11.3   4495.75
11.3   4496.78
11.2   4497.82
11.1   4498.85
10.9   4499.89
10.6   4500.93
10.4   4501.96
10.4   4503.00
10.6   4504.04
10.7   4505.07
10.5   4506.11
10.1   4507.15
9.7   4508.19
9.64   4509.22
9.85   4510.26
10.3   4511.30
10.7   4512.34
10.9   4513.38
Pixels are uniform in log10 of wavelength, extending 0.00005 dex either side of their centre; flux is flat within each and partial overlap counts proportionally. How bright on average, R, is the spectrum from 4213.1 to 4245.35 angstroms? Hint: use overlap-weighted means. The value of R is 11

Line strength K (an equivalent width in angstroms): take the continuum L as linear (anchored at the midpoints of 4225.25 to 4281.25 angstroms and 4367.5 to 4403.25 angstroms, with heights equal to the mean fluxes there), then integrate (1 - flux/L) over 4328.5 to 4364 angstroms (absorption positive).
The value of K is 0.7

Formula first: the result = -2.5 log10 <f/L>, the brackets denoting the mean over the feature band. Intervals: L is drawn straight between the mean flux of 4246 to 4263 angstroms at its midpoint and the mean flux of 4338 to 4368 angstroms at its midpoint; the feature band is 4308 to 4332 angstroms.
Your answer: -0.04 mag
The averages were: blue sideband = 11.1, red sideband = 10.5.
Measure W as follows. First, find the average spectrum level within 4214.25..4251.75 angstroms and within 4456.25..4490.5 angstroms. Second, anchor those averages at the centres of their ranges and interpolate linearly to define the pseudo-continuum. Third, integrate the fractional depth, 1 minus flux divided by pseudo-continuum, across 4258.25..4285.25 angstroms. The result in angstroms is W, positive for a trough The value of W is 0.7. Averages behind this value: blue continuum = 11.1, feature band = 10.8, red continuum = 11.2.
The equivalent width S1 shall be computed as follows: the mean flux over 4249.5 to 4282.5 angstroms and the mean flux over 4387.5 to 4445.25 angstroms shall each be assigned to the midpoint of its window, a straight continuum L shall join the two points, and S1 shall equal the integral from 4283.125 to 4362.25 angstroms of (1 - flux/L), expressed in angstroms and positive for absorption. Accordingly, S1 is -1.4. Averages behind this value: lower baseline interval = 10.9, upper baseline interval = 10.4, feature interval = 10.9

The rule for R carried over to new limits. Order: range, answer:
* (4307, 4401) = 10.7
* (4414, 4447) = 10.1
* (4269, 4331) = 11.1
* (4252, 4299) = 10.9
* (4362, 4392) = 10.5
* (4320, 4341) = 10.6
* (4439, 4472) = 11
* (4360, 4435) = 10.4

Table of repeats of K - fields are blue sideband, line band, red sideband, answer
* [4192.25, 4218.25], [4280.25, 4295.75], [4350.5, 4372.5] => 0.1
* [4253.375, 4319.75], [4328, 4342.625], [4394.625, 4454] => 0.8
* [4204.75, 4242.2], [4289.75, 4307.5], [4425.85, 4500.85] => -0.4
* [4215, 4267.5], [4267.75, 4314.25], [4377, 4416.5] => -0.9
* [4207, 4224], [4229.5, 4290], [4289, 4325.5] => 1.0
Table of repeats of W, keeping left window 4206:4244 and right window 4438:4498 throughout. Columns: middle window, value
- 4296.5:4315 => -0.83 angstroms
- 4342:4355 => 0.61 angstroms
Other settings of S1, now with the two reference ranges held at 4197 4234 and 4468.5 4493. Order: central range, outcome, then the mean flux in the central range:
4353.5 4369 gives 0.6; 10.6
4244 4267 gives 0.2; 11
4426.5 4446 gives 1.6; 10.2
